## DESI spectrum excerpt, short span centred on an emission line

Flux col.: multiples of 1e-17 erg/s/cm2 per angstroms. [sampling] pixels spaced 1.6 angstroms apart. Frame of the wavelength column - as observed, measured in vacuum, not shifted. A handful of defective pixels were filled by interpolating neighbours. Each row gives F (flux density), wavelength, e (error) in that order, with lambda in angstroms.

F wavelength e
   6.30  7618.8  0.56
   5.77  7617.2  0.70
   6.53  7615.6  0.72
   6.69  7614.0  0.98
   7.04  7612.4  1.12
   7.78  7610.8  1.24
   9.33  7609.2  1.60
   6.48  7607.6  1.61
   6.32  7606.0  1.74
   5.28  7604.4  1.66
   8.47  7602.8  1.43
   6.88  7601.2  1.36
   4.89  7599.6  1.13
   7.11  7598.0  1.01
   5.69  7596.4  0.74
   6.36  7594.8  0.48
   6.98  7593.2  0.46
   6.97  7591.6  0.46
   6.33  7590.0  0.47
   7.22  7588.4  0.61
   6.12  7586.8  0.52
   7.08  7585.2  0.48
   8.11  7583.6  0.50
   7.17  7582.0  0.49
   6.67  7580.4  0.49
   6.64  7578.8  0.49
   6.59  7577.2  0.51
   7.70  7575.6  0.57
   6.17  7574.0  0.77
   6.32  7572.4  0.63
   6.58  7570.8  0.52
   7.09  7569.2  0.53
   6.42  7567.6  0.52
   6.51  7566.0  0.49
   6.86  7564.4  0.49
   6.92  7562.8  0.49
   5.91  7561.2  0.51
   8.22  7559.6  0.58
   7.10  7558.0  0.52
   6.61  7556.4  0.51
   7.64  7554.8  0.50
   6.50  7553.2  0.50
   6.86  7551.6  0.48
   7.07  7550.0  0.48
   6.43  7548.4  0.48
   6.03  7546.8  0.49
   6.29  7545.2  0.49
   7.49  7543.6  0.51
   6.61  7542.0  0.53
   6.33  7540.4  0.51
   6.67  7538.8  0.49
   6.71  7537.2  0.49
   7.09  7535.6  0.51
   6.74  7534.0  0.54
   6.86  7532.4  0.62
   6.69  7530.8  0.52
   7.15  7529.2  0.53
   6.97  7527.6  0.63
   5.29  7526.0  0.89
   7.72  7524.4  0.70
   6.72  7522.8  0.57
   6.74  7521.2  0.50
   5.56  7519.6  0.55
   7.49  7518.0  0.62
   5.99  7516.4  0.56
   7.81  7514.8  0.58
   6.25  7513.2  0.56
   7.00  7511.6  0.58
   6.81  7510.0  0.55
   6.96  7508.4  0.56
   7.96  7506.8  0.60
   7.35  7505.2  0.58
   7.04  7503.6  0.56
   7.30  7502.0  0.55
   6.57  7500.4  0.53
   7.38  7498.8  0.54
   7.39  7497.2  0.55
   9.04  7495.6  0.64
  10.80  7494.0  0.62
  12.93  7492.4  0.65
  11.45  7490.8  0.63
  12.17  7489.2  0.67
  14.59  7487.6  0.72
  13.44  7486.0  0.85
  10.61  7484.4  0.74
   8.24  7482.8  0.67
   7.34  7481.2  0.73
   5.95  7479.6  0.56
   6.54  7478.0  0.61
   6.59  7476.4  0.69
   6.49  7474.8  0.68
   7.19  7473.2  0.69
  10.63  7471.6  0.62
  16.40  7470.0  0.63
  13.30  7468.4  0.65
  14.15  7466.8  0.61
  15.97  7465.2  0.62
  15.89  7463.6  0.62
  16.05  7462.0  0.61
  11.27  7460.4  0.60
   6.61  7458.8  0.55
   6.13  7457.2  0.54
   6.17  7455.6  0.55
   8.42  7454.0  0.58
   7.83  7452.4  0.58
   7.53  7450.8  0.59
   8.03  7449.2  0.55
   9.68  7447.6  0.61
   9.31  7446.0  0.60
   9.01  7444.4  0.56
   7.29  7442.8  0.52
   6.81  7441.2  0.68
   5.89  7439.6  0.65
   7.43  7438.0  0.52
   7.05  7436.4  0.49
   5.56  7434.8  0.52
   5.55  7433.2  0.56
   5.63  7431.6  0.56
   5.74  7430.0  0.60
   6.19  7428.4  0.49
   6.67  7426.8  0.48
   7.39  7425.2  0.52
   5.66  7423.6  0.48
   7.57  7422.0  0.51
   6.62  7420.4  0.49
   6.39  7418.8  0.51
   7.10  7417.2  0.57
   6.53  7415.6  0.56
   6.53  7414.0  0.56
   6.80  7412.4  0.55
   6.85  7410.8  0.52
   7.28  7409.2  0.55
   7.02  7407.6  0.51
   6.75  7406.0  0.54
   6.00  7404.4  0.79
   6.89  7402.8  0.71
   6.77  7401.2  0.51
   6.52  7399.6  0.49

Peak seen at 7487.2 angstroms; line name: [N II] 6583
